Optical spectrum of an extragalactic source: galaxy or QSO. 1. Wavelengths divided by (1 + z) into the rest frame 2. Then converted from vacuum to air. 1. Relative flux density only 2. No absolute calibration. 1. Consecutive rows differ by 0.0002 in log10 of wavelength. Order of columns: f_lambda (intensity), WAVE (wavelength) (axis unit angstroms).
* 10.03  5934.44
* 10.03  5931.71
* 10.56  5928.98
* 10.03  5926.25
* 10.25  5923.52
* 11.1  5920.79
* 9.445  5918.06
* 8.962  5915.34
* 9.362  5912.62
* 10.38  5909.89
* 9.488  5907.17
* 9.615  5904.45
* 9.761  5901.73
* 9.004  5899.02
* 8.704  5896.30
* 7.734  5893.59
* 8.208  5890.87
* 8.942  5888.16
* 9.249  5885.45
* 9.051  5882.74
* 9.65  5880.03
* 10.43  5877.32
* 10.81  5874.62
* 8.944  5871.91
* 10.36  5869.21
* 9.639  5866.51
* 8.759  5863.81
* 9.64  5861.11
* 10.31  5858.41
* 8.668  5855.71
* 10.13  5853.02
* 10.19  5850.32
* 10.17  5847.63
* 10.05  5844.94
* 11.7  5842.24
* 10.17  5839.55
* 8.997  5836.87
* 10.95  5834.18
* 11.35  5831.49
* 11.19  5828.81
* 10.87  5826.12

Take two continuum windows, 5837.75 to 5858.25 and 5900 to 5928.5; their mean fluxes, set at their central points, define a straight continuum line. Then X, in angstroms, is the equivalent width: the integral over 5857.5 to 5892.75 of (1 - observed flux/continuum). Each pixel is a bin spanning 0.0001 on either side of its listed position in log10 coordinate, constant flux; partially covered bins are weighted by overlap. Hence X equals 1.8 angstroms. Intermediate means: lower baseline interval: 10.1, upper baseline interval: 9.85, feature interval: 9.5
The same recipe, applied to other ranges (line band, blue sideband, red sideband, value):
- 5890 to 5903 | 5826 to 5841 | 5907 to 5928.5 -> 1.8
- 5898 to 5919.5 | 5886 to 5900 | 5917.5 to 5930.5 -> -0.2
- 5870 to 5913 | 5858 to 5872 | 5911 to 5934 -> 1.9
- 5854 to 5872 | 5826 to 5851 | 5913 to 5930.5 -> 1.5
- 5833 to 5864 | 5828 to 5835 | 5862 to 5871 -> 1.1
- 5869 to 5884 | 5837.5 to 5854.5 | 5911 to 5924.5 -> 0.4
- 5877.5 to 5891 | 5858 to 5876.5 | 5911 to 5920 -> 0.6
